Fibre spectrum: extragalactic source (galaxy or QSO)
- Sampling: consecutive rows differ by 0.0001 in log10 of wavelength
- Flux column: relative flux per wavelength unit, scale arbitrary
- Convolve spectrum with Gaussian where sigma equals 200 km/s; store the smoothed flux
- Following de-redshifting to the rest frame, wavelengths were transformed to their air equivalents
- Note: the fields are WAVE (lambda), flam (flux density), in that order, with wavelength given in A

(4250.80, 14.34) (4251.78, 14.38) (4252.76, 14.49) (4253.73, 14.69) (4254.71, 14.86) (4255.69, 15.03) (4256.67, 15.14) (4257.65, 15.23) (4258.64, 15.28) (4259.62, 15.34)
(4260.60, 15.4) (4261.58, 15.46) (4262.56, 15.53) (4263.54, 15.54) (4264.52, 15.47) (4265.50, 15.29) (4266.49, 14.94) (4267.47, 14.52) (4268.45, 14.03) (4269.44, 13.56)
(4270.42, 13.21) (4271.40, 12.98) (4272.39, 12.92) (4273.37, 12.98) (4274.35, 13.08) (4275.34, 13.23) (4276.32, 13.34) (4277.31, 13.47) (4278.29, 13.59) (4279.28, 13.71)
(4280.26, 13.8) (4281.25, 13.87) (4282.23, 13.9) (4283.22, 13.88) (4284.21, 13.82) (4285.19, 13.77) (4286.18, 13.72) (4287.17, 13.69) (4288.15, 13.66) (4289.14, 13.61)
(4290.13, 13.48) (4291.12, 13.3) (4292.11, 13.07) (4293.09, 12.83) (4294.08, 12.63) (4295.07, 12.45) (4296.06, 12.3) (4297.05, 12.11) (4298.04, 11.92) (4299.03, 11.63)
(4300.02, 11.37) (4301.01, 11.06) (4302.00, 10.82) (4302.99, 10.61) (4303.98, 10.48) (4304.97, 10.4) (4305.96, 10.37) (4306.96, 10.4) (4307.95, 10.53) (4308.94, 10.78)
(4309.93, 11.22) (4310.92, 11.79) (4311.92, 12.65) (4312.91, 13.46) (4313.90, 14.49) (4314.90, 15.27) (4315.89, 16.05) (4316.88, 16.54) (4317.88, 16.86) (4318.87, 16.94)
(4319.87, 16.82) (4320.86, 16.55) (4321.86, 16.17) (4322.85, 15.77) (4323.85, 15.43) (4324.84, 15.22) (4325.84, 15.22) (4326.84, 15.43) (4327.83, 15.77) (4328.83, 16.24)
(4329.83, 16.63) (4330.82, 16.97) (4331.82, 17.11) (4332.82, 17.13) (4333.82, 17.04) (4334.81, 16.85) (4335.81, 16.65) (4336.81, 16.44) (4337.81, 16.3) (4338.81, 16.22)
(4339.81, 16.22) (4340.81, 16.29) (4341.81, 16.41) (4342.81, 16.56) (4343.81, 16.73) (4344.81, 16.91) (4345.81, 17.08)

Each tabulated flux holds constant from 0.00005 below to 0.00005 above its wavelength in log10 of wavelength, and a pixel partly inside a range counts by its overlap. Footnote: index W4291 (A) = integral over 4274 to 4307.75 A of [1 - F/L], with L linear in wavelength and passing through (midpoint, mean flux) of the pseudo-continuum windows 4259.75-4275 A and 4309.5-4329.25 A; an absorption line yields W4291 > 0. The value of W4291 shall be 4.8 A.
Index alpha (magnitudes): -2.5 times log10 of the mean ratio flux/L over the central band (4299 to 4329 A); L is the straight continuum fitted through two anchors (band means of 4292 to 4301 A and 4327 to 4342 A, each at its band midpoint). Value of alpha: 0.05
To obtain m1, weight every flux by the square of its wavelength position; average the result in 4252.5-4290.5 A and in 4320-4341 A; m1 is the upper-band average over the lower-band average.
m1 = 1.2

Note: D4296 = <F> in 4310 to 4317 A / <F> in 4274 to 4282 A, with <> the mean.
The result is 1.04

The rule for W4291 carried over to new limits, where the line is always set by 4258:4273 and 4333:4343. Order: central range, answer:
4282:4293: 1.16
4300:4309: 2.88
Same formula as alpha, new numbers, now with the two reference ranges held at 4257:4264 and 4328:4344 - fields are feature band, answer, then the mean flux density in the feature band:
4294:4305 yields 0.36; 11.5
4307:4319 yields 0.19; 13.7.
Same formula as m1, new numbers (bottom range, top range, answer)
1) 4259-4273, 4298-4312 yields 0.77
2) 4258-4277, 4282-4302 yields 0.91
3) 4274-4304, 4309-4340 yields 1.24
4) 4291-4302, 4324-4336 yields 1.37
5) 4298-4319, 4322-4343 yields 1.32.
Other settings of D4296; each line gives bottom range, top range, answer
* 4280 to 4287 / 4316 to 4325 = 1.18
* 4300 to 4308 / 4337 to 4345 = 1.54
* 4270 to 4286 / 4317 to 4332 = 1.20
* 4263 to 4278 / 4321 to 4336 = 1.17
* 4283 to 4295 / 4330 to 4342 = 1.24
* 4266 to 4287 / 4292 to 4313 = 0.85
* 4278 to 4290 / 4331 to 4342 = 1.21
